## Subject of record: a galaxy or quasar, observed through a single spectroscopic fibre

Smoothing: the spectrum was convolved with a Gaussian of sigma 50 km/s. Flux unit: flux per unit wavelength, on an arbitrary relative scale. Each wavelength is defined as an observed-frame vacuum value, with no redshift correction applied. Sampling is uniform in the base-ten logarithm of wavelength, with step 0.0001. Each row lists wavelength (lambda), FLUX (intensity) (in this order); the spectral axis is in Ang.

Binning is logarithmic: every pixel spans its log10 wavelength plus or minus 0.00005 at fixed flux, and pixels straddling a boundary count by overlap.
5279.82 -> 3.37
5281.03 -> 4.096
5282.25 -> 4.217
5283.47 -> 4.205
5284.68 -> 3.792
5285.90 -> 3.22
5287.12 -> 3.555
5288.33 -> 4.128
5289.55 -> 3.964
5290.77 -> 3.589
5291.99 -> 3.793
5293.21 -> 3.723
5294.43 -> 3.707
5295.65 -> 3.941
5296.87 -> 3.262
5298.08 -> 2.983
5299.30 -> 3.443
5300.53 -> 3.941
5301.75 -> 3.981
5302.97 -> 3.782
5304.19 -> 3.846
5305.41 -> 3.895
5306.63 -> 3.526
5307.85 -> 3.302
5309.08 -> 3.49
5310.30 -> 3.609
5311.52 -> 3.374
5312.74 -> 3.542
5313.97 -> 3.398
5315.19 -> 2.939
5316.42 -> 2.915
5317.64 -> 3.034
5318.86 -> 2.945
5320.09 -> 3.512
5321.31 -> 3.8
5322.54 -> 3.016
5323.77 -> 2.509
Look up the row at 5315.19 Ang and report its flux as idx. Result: 2.939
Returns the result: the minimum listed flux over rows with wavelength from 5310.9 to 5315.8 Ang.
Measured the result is 2.939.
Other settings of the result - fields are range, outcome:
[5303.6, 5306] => 3.846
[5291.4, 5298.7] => 2.983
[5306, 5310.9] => 3.302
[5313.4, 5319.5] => 2.915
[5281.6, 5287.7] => 3.22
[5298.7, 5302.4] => 3.443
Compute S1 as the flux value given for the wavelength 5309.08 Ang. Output 3.49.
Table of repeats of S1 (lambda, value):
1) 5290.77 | 3.589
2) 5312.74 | 3.542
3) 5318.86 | 2.945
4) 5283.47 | 4.205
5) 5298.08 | 2.983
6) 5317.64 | 3.034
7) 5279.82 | 3.37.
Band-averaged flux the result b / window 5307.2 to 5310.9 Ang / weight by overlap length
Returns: 3.46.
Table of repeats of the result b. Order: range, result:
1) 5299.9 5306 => 3.88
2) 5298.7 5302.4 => 3.78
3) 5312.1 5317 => 3.2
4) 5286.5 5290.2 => 3.88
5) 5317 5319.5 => 3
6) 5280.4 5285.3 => 4.07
